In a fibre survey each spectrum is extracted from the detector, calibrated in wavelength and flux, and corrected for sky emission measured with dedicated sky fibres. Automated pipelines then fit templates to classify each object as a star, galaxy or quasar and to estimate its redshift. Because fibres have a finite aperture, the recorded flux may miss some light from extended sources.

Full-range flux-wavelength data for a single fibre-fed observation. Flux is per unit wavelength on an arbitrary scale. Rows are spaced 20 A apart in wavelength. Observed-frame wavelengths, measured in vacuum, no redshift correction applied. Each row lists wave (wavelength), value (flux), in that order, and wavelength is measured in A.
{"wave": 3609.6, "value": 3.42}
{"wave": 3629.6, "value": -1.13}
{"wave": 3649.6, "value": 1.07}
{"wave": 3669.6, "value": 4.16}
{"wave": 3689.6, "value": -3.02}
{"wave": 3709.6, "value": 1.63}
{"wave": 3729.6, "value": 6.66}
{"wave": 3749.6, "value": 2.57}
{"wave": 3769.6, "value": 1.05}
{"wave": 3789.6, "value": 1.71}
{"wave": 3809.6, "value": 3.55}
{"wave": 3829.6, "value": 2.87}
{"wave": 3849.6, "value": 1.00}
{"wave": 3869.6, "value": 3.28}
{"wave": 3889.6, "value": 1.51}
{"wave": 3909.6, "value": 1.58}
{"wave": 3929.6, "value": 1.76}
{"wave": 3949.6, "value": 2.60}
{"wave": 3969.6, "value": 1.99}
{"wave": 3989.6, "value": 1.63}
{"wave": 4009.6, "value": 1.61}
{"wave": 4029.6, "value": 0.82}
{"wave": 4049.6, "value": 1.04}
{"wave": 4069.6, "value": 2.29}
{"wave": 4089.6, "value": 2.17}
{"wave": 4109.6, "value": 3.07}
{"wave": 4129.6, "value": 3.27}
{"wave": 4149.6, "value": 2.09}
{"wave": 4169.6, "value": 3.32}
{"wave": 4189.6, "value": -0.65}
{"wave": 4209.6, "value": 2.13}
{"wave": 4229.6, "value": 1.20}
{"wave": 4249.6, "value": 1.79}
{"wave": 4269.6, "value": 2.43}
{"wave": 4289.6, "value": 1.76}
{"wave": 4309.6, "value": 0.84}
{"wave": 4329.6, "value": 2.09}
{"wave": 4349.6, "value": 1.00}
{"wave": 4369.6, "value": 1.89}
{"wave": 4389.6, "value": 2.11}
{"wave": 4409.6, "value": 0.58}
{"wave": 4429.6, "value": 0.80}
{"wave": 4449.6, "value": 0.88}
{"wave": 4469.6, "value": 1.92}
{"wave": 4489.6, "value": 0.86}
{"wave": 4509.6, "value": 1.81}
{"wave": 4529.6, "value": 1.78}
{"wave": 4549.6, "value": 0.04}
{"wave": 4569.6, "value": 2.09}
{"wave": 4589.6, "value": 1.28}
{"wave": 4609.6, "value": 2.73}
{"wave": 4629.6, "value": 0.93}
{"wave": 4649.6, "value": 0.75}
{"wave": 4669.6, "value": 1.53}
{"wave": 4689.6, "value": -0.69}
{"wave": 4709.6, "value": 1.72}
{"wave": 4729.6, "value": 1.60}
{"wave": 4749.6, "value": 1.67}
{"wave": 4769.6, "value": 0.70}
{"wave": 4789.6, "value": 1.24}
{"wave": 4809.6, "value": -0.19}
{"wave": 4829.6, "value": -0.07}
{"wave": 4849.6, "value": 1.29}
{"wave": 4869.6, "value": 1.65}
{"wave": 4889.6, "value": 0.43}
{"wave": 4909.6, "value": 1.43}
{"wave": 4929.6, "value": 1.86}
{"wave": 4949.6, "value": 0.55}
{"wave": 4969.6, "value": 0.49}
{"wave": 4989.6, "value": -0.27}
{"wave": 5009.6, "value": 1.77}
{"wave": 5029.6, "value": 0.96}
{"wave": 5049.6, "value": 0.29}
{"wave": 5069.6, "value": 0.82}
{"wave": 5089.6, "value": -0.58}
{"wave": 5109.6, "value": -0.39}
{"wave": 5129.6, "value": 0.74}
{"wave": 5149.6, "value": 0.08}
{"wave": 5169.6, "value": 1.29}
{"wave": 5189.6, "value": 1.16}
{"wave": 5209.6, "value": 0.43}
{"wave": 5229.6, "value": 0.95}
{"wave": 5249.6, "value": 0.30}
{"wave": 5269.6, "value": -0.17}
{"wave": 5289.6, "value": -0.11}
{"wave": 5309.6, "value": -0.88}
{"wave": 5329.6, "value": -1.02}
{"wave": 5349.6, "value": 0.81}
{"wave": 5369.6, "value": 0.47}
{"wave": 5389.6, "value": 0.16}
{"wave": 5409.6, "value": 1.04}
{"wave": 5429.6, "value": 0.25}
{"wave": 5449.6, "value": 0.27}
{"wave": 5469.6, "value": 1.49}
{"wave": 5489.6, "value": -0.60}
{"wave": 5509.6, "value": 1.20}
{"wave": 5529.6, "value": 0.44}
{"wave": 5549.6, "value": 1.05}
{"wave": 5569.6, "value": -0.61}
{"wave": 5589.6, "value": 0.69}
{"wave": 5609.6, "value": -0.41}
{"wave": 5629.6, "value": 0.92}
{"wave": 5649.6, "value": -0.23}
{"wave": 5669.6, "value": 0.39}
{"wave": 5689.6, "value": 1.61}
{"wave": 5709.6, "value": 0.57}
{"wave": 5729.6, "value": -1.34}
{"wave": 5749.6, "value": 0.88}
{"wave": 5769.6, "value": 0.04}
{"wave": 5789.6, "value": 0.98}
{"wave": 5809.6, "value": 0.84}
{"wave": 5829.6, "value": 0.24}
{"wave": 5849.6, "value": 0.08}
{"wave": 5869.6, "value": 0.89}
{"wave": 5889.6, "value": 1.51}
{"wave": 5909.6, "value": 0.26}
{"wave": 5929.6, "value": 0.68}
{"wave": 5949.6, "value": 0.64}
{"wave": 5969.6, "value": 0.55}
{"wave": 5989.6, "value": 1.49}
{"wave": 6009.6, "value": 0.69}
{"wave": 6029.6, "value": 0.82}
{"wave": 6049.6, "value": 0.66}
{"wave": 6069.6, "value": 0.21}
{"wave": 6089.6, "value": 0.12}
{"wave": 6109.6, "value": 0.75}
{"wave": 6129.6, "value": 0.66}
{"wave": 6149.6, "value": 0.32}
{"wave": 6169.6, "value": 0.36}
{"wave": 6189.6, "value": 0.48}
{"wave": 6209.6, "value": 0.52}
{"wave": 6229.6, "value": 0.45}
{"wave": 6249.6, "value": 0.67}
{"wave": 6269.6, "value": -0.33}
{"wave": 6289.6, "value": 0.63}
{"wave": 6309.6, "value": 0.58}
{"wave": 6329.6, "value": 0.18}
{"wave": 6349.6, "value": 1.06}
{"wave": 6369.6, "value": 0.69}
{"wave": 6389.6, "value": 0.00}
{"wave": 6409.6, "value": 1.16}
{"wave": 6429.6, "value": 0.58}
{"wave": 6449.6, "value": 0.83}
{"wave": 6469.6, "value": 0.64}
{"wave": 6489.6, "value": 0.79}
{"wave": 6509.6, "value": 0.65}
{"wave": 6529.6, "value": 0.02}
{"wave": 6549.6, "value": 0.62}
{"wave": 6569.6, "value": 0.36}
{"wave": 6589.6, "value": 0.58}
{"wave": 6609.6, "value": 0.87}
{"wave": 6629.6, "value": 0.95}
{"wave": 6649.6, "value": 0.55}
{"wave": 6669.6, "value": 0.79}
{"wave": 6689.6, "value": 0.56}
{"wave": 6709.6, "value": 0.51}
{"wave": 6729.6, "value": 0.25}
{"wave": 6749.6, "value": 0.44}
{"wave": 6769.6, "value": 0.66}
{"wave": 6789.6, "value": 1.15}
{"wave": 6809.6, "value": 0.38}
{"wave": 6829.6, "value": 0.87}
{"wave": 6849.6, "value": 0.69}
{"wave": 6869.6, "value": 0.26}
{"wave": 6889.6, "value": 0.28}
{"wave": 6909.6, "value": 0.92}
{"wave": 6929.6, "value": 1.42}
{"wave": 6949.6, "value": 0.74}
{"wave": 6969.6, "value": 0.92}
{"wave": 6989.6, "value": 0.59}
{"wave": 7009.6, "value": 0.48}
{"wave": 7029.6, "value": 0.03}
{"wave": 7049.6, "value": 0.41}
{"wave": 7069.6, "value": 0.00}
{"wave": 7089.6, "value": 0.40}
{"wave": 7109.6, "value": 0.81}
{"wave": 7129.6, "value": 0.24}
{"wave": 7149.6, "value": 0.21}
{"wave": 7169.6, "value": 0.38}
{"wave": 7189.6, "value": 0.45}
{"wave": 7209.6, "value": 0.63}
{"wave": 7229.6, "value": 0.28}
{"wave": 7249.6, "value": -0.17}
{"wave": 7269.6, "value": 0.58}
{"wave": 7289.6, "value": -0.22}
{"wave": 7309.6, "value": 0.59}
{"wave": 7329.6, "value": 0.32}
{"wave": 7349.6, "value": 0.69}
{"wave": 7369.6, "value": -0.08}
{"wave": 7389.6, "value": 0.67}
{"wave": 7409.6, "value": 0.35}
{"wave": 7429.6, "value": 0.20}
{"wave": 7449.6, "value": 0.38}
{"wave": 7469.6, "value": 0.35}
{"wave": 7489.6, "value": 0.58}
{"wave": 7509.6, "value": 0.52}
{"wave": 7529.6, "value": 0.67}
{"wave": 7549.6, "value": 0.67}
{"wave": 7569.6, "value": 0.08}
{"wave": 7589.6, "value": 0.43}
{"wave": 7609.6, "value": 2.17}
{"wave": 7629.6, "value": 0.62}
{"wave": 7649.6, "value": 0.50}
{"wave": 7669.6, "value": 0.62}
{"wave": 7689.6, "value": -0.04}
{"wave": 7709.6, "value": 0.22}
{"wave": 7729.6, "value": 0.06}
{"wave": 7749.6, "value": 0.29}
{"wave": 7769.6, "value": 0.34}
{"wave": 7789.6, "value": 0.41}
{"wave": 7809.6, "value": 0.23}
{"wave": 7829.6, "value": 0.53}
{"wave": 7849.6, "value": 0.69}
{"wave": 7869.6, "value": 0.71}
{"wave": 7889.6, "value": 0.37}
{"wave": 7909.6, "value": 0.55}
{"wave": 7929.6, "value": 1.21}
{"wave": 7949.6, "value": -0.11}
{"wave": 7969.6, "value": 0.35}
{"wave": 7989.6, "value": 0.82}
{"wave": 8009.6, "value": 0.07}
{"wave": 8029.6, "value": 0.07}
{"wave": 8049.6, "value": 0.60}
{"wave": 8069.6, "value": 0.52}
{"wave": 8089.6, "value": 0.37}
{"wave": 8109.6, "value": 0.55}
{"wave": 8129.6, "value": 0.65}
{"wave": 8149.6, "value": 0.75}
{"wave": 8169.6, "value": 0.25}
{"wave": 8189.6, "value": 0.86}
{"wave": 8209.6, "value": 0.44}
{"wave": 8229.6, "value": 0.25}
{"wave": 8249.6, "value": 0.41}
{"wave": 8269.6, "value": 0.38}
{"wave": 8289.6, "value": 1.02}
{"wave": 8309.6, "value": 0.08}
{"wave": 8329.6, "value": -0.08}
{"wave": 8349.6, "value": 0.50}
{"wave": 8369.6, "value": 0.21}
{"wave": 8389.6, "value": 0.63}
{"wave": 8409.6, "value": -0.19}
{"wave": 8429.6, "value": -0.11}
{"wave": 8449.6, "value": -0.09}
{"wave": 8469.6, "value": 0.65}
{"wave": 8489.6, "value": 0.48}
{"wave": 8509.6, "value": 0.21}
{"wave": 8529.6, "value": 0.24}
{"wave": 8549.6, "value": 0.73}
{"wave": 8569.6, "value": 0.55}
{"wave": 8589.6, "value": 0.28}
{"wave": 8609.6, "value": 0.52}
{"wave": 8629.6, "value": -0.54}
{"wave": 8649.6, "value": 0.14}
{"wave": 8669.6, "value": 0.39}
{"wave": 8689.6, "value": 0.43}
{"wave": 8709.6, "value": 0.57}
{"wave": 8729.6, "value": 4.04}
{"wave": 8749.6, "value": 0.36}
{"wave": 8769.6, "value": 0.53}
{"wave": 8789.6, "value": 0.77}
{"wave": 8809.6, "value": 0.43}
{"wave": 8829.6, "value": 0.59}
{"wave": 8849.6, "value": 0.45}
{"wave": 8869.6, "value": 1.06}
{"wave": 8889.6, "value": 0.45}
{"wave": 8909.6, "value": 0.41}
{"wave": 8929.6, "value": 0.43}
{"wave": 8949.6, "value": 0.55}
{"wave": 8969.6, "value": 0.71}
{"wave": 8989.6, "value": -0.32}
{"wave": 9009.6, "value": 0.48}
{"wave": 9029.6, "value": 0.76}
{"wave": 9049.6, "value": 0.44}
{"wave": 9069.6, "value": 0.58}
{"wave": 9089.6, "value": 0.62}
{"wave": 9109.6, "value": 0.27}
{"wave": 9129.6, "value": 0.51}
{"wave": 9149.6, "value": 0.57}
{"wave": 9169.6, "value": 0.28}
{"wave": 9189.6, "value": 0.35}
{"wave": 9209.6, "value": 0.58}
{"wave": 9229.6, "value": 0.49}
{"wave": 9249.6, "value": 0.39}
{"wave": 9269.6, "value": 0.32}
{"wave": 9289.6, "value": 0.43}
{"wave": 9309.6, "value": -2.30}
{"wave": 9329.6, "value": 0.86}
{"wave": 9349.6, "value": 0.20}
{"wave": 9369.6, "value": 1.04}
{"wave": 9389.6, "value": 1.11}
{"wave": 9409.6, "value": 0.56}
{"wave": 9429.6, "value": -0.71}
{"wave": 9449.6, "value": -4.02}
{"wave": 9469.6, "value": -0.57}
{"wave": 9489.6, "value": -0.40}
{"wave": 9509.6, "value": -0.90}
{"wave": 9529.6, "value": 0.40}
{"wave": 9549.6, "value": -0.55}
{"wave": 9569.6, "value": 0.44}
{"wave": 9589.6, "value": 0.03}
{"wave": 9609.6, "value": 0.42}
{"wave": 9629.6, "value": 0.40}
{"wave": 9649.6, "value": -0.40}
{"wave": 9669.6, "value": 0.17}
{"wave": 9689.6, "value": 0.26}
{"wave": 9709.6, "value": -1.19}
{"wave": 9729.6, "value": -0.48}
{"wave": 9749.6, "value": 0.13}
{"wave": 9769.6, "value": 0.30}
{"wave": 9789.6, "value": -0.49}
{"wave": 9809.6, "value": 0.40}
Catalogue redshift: 1.34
